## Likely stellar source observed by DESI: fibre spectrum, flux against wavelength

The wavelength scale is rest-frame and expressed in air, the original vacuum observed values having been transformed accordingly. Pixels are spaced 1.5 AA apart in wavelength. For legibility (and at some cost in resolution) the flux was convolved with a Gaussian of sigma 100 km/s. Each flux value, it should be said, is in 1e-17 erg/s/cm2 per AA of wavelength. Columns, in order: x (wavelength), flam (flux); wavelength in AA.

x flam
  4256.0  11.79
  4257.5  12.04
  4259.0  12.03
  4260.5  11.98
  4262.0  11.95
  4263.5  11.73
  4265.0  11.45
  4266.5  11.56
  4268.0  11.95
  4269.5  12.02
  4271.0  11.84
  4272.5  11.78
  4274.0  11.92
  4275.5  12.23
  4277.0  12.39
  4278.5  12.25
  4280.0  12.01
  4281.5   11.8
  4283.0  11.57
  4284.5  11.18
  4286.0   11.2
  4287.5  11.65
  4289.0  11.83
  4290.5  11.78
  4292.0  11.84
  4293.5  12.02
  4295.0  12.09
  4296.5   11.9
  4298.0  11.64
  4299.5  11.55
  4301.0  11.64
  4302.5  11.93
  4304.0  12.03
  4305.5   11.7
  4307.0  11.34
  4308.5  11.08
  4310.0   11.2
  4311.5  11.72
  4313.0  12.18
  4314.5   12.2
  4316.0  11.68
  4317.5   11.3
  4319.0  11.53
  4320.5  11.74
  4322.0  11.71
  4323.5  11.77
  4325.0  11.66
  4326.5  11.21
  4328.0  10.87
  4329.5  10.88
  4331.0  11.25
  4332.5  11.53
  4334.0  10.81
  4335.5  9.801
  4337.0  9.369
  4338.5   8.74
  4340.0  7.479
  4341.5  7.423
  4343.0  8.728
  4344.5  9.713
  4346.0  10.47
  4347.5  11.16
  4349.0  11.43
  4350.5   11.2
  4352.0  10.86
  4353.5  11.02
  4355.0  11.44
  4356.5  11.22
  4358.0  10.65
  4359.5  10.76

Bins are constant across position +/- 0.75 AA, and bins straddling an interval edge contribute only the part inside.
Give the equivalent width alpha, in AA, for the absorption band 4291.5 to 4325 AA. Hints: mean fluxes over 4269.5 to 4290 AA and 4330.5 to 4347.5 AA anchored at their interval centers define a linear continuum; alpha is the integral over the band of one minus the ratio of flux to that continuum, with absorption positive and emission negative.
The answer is -2.99 AA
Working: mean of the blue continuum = 11.8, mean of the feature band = 11.7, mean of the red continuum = 9.62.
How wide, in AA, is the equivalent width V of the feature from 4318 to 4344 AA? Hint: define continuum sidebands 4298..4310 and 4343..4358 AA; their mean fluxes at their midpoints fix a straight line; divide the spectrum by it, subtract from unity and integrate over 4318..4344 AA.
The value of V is 1.8 AA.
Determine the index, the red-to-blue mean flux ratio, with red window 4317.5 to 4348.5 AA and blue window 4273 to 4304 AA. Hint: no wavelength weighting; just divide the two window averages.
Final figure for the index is 0.88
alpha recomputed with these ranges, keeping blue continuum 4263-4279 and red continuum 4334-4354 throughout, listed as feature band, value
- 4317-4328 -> -1.1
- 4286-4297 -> -0.5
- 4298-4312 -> -0.8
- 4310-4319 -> -0.9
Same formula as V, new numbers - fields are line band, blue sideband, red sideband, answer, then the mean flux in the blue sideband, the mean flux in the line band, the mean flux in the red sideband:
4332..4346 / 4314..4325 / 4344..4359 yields 2.40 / 11.7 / 9.31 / 10.9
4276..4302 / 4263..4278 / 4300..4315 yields 0.01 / 11.9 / 11.8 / 11.7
